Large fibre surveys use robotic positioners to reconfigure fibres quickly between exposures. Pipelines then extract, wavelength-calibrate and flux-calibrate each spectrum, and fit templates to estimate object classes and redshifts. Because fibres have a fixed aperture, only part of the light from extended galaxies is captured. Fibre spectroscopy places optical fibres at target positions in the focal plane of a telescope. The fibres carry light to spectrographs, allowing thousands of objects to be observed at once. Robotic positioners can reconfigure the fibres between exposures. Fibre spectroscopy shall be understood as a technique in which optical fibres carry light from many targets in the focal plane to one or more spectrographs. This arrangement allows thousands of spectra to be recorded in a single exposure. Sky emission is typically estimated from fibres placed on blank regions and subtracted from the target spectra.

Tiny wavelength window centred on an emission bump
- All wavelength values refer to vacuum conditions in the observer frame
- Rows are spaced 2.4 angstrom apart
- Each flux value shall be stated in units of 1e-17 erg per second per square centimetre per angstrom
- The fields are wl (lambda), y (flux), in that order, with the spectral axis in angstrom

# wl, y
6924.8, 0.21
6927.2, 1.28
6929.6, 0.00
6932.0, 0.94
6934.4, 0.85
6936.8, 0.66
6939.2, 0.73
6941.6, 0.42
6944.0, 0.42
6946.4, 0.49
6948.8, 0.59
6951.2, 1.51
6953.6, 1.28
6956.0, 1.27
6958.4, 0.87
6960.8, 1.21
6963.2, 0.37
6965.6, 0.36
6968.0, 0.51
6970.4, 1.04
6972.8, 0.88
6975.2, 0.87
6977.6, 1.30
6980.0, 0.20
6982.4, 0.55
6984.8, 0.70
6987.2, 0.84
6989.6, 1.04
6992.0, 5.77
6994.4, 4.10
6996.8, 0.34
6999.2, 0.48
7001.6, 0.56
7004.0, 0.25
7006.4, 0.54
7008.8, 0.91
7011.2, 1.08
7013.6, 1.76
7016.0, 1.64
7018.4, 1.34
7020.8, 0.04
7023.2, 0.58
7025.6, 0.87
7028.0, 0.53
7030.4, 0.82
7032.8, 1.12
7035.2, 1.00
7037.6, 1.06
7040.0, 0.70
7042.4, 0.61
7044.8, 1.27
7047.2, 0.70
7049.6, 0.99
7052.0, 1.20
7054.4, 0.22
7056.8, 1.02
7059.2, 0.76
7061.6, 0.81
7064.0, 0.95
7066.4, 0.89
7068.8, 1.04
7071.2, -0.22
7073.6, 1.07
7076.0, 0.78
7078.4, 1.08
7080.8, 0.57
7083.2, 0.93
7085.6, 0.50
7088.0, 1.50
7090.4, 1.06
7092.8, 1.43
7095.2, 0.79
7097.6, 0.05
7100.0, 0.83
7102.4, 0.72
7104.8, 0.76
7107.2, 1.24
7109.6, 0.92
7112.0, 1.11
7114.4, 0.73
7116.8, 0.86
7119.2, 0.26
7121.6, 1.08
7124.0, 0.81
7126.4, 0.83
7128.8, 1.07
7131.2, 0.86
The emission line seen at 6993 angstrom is H-alpha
